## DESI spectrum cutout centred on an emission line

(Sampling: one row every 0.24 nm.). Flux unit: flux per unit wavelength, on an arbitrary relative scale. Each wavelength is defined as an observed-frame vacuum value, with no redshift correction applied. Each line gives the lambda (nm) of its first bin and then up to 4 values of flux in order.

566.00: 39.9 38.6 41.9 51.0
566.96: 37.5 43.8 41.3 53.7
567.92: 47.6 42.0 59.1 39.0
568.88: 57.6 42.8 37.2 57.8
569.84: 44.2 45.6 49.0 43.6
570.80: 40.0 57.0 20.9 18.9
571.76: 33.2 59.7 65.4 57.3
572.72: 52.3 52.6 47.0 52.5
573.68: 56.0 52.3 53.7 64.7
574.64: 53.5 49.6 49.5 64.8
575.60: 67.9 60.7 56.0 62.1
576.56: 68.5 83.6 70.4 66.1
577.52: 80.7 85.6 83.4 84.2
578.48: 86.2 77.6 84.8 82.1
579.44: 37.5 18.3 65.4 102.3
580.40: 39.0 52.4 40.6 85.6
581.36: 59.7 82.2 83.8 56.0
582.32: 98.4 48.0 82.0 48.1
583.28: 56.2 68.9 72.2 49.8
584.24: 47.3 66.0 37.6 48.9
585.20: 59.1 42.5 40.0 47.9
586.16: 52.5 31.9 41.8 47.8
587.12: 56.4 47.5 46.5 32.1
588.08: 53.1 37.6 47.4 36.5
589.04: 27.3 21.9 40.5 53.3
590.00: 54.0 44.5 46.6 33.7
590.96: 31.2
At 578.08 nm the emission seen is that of C IV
